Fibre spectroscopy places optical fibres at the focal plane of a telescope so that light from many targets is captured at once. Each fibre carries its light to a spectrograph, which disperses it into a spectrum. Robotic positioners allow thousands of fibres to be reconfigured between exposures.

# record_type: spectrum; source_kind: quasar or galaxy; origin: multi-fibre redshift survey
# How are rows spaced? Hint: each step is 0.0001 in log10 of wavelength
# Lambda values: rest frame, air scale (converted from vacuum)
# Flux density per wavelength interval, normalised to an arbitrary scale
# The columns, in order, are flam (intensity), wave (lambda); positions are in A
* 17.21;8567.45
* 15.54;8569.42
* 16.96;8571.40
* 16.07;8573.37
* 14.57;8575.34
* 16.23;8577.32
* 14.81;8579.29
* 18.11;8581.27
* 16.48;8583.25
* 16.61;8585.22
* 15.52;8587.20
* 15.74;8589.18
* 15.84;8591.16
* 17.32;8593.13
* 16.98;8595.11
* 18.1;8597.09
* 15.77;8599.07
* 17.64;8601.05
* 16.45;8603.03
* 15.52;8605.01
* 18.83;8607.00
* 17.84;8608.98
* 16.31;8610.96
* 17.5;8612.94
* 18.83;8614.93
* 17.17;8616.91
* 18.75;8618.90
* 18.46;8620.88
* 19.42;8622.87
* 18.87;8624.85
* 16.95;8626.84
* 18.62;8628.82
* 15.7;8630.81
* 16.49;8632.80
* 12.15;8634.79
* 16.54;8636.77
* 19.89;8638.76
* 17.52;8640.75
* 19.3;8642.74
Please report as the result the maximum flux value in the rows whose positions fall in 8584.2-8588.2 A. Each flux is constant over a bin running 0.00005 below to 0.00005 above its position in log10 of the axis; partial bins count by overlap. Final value 16.61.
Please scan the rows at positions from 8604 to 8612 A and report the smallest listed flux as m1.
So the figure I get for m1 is 15.52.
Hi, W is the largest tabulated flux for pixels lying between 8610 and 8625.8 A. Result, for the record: 19.42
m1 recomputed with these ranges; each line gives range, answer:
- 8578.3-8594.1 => 14.81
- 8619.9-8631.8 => 15.7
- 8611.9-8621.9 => 17.17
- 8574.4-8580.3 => 14.57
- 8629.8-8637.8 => 12.15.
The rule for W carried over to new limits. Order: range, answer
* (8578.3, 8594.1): 18.11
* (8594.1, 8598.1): 18.1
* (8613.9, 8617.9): 18.83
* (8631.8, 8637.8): 16.54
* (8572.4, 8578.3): 16.23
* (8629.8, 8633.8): 16.49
